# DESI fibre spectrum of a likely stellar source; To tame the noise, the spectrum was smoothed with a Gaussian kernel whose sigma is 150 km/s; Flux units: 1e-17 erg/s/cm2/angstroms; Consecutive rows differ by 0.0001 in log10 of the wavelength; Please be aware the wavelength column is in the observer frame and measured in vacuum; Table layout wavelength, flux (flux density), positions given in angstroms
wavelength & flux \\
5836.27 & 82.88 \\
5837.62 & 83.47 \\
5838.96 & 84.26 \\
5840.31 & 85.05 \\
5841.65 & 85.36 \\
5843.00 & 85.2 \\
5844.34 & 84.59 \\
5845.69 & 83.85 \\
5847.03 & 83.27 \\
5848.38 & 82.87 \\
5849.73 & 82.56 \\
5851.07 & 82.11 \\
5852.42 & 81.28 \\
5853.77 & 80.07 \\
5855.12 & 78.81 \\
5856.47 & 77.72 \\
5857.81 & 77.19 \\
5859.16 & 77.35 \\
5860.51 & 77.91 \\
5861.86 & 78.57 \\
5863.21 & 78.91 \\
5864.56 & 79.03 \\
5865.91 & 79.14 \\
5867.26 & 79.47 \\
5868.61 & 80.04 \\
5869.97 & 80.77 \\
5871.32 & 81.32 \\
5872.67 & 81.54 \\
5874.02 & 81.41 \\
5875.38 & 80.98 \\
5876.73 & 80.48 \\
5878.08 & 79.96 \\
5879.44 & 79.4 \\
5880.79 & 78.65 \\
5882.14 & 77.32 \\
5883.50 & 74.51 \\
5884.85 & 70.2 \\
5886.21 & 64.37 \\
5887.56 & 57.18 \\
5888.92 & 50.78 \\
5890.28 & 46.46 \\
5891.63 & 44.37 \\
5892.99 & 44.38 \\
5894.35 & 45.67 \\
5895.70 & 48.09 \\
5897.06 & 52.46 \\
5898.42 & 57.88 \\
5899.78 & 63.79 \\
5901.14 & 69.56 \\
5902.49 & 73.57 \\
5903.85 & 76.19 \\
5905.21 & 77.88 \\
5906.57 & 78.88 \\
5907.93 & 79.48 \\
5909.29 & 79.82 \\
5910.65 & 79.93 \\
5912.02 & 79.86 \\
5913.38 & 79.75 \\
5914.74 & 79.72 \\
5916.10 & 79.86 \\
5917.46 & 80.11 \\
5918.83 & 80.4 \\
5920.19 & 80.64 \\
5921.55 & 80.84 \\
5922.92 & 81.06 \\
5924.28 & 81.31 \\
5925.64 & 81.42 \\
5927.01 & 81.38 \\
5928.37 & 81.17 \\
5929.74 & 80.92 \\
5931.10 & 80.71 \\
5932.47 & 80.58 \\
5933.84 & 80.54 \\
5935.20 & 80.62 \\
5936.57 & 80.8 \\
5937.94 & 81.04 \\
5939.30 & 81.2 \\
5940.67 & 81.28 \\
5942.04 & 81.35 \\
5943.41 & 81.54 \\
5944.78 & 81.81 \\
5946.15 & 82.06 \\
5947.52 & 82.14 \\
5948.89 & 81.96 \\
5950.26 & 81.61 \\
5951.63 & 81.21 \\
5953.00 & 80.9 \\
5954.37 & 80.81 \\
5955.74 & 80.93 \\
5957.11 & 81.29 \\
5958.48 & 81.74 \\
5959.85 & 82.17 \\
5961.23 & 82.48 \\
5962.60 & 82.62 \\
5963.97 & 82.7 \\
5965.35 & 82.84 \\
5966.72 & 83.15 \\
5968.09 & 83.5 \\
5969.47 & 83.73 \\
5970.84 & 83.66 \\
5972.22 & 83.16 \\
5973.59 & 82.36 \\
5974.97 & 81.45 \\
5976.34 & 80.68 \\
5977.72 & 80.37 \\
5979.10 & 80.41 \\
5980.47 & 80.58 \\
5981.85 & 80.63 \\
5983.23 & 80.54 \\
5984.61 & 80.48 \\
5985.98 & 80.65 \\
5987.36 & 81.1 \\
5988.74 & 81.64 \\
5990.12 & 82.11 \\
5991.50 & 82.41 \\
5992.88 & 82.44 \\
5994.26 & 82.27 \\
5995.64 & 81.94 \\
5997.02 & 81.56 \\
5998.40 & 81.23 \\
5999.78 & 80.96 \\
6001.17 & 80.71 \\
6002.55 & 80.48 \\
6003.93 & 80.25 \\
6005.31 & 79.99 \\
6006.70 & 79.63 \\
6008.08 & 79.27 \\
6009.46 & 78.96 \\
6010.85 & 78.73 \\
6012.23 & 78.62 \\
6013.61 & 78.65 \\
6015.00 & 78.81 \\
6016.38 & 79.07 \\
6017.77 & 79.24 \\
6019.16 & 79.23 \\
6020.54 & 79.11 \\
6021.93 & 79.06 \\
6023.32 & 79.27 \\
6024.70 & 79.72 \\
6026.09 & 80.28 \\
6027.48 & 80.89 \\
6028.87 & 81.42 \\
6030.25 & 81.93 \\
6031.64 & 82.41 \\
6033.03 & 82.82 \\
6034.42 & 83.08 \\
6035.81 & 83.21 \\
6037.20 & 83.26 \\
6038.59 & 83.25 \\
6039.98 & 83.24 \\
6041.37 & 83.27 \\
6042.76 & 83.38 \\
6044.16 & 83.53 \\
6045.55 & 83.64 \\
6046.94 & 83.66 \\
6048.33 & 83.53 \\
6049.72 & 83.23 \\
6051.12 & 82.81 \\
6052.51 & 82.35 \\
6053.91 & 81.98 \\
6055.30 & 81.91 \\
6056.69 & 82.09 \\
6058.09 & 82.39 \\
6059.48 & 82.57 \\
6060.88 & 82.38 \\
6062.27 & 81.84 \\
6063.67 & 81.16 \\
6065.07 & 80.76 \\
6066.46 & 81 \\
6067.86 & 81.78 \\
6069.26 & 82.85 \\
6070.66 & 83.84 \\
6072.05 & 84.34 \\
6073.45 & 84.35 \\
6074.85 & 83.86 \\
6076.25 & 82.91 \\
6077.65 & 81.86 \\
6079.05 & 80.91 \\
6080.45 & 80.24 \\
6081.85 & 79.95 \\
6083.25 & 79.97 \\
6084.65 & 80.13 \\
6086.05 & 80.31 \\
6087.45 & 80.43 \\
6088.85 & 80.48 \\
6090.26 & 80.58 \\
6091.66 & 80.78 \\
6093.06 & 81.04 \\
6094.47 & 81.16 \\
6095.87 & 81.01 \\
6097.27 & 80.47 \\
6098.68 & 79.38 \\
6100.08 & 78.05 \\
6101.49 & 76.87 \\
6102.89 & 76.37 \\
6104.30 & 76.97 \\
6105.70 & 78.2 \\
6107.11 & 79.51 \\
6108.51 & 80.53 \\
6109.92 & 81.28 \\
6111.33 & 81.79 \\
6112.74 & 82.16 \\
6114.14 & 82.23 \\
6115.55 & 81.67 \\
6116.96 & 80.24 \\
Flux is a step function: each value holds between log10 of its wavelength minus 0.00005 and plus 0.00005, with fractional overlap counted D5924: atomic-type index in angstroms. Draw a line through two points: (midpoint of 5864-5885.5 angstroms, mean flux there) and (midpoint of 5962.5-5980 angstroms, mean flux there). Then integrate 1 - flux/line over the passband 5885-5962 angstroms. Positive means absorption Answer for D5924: 5.7 angstroms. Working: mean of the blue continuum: 79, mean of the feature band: 74.8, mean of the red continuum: 82.3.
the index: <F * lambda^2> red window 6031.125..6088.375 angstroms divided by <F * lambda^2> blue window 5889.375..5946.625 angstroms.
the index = 1.16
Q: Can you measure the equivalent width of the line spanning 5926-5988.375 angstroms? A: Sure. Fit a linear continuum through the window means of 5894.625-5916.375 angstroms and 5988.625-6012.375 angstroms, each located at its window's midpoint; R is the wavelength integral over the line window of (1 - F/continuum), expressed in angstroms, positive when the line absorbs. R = -4.0 angstroms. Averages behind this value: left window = 71.7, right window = 80.8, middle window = 81.5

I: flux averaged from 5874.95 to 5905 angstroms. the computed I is 64.5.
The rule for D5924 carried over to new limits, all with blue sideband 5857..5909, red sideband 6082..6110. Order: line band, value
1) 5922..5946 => -2.7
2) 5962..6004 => -3.8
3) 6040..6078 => -2.3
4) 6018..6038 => -1.1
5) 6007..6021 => -0.5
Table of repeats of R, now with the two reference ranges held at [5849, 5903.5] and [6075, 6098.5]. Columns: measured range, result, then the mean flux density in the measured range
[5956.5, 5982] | -2.22 angstroms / 82.1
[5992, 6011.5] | -0.92 angstroms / 80.6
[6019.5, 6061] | -1.82 angstroms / 82.2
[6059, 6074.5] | -0.50 angstroms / 82.5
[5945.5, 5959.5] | -1.25 angstroms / 81.5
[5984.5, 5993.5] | -0.61 angstroms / 81.6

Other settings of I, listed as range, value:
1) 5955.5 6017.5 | 81.2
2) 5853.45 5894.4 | 72.7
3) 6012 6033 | 80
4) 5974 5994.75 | 81.2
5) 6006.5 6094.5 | 81.5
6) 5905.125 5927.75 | 80.2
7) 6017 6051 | 81.9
